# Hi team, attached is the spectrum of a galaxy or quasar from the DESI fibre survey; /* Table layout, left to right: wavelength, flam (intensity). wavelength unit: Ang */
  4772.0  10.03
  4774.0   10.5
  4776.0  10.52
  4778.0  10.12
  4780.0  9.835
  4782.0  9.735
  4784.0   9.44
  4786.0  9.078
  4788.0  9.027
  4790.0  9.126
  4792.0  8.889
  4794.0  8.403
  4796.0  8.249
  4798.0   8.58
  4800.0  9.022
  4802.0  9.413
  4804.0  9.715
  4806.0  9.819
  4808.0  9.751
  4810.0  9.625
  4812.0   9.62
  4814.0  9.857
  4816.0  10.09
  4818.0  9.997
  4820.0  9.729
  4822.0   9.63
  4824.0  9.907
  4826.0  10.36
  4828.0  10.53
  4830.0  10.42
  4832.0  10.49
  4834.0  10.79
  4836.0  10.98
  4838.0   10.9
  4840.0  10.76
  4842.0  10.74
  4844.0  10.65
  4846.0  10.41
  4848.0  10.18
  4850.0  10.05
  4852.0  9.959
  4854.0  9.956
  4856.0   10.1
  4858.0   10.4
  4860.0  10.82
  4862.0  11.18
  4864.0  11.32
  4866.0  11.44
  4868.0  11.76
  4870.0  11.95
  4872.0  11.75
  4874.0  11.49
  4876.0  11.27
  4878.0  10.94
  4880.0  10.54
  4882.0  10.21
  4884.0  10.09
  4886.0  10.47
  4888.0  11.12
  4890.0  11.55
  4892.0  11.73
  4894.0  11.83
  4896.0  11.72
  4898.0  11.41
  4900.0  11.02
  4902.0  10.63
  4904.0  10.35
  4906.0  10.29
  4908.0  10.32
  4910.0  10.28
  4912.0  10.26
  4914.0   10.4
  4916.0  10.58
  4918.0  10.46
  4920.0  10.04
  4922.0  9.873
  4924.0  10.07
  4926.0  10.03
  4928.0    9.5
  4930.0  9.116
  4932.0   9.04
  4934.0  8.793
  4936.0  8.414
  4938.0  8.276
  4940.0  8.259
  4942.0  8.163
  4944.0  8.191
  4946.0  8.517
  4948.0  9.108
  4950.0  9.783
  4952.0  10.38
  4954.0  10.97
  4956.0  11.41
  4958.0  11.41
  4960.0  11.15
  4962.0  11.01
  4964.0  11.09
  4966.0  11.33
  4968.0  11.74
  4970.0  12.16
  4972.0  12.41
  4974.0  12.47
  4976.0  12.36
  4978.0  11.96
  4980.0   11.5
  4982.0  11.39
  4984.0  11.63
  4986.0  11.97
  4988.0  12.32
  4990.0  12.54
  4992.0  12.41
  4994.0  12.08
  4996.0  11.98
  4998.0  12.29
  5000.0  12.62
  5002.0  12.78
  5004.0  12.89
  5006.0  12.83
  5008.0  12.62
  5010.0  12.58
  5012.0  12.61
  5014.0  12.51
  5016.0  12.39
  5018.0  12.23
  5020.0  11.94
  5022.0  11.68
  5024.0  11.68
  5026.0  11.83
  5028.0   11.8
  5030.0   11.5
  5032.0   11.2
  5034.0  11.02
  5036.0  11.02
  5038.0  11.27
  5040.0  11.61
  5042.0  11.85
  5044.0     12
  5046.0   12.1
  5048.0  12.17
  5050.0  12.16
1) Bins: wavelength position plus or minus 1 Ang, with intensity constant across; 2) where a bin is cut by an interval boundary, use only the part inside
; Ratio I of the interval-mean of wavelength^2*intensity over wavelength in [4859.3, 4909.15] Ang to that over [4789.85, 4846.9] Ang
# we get 1.2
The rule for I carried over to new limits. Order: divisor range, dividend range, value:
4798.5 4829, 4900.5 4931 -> 1.08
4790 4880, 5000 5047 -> 1.26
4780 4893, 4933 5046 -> 1.18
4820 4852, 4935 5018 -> 1.15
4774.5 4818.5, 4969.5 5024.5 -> 1.41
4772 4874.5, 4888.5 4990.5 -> 1.10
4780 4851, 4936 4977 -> 1.13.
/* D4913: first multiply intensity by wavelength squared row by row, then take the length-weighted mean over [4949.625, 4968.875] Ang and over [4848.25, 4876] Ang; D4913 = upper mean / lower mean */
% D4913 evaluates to 1.05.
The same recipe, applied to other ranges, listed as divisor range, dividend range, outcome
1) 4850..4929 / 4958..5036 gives 1.17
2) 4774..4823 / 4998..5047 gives 1.39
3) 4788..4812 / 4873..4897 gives 1.25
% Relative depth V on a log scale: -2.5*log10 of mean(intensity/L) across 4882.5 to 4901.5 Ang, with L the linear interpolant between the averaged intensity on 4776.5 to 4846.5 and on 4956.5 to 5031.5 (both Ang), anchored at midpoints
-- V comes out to -0.04 mag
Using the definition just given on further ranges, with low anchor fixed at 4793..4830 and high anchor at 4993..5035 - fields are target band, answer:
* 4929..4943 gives 0.29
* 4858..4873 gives -0.11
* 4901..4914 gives 0.05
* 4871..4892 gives -0.05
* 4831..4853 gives -0.06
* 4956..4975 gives -0.01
